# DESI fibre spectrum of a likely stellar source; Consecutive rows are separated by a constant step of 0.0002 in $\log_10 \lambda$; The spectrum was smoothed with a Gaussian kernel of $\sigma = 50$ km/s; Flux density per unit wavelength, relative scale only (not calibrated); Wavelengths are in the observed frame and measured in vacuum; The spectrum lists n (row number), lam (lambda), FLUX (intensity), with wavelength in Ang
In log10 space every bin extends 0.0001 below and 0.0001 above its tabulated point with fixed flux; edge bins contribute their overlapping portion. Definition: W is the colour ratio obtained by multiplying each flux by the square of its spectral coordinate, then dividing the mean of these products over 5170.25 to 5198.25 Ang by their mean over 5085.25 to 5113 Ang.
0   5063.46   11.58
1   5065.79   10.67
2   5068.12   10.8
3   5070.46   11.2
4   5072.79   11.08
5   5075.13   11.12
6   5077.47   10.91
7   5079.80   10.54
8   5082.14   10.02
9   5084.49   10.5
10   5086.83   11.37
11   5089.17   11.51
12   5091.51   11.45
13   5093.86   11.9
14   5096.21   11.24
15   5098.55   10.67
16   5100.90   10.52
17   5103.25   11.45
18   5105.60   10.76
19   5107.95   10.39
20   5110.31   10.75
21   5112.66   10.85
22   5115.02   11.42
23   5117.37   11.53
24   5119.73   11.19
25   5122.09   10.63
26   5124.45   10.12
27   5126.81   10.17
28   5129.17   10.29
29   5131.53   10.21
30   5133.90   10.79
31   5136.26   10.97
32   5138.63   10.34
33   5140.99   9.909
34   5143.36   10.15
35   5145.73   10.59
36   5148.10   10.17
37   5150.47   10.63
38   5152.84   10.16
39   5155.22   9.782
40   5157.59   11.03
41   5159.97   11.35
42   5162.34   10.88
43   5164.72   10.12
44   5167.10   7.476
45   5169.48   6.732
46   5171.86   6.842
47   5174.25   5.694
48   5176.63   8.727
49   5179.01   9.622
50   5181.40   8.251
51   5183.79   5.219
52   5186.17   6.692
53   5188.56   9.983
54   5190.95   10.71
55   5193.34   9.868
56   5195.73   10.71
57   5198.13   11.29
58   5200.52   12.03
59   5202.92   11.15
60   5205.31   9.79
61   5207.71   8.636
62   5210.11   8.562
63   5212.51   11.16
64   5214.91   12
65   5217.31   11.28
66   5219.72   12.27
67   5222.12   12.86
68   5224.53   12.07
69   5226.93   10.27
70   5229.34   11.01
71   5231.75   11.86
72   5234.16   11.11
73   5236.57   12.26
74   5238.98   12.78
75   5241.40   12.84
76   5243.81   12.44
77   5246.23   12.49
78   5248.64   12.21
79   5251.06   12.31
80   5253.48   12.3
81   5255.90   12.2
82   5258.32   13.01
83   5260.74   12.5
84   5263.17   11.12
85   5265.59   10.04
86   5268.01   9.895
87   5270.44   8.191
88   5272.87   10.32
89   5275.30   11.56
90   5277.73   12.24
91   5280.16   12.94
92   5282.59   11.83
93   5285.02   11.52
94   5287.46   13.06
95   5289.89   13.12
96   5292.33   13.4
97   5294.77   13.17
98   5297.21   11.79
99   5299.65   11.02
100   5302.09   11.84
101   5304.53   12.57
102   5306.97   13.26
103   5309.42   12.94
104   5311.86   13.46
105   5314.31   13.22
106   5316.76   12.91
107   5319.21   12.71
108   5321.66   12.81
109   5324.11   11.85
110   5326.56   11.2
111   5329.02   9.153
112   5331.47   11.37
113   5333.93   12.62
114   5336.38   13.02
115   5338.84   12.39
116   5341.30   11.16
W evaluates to 0.79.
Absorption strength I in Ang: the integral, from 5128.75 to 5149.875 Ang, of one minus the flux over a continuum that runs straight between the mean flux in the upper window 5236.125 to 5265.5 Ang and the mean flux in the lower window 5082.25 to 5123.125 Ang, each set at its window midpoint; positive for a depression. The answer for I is 1.78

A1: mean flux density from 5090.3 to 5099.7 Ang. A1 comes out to 11.3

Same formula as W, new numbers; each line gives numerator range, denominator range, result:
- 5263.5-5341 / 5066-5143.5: 1.19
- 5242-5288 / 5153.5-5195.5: 1.37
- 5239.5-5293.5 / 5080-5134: 1.17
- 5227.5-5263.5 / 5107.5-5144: 1.20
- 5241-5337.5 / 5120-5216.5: 1.29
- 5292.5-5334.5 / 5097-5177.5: 1.30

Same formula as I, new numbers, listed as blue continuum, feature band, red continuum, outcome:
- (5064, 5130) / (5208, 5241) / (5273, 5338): 0.9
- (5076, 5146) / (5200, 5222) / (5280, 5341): 1.4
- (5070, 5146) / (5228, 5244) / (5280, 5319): 0.0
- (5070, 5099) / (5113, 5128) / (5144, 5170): -0.5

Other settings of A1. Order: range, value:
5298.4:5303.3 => 11.4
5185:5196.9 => 9.6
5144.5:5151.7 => 10.5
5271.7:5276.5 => 10.9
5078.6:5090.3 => 10.8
